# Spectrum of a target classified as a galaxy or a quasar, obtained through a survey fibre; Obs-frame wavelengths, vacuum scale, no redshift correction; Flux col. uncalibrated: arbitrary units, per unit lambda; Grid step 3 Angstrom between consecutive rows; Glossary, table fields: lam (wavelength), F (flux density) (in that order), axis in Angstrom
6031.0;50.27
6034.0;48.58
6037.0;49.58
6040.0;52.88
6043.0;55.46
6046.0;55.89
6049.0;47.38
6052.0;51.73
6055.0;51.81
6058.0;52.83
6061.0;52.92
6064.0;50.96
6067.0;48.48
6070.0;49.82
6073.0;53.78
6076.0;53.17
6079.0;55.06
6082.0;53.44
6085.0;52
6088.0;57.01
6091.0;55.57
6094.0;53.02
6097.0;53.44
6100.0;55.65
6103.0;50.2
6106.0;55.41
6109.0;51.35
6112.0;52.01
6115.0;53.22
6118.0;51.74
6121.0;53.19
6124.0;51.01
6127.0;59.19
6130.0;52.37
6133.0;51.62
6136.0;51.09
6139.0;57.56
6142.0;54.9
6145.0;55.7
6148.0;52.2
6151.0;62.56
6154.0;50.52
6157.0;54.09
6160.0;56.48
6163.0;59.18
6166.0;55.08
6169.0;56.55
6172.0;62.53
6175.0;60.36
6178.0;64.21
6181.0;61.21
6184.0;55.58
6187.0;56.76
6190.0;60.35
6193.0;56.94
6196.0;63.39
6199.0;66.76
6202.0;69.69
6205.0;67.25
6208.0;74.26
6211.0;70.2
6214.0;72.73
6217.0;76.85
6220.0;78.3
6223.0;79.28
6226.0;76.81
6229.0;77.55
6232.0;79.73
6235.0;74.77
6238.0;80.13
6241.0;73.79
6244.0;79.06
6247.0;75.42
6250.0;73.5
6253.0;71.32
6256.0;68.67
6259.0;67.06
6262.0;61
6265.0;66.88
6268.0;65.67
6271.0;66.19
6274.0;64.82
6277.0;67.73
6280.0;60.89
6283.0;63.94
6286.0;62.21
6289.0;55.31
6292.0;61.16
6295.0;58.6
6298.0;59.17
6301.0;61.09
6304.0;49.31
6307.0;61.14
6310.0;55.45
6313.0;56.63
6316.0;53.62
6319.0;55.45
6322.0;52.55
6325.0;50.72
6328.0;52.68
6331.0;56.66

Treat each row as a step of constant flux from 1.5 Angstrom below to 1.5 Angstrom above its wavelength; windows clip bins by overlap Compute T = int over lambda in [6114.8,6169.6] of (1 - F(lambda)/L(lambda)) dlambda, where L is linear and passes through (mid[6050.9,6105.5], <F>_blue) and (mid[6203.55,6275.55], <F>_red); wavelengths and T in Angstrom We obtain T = 5.4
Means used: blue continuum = 52.9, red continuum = 72.6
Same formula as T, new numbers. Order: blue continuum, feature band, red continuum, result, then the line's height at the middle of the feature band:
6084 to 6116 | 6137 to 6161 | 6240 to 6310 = 0.54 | 56.7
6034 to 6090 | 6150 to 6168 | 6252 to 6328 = -0.11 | 55.8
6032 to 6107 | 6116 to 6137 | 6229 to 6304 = 1.44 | 56.8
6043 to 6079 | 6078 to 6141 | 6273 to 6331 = -0.46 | 53.2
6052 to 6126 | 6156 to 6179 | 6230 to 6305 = 0.19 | 59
